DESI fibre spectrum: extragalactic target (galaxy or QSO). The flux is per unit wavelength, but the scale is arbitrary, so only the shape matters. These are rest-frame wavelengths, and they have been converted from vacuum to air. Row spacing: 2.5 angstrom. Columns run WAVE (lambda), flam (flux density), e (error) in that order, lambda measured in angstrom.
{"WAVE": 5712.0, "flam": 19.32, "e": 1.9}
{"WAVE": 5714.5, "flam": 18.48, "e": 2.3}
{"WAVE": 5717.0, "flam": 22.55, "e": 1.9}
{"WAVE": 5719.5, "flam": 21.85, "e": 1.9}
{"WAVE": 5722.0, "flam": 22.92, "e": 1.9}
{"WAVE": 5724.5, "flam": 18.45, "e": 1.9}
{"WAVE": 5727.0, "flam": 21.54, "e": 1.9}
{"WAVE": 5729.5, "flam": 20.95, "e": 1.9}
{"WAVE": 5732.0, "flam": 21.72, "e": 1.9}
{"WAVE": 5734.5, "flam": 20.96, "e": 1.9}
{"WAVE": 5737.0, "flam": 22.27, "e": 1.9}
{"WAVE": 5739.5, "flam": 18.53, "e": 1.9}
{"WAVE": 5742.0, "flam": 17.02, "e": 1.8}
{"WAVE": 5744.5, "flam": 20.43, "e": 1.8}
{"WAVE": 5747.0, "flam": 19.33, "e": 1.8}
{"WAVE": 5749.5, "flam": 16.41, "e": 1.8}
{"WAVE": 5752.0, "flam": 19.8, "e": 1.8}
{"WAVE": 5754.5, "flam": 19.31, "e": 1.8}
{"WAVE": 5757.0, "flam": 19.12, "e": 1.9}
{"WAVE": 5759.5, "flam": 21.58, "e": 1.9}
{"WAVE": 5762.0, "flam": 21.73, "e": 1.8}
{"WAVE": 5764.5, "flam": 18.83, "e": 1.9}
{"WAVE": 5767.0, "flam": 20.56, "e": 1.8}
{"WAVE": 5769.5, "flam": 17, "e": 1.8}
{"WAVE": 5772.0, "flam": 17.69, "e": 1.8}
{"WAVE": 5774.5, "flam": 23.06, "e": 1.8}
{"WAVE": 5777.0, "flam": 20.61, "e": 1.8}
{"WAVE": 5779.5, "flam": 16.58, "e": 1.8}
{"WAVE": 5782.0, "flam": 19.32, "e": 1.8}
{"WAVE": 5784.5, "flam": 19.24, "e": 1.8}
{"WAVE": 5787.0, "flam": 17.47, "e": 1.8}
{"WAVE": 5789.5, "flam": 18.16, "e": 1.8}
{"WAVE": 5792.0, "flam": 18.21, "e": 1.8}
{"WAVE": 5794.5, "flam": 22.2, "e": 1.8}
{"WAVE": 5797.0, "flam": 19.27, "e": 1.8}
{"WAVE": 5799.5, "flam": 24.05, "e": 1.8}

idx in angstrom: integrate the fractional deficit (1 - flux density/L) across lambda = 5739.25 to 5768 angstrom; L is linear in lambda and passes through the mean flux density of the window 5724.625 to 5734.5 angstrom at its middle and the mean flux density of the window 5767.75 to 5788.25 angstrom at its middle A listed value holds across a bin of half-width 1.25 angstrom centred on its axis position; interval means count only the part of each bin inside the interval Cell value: 0.78 angstrom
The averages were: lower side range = 21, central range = 19.4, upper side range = 18.9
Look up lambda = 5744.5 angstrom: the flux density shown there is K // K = 20.43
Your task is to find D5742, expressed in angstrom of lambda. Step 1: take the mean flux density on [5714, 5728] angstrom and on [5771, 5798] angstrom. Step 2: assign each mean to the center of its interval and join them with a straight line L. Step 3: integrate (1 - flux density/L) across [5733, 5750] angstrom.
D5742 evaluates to 0.9 angstrom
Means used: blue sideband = 21.1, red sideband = 19.3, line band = 19.4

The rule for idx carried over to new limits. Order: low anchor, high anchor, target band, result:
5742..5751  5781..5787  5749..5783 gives -1.4 angstrom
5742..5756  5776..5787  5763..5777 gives -0.6 angstrom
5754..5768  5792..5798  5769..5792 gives 1.6 angstrom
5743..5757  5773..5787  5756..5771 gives -0.4 angstrom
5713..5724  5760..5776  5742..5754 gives 1.0 angstrom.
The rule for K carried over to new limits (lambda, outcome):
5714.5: 18.48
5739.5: 18.53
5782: 19.32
